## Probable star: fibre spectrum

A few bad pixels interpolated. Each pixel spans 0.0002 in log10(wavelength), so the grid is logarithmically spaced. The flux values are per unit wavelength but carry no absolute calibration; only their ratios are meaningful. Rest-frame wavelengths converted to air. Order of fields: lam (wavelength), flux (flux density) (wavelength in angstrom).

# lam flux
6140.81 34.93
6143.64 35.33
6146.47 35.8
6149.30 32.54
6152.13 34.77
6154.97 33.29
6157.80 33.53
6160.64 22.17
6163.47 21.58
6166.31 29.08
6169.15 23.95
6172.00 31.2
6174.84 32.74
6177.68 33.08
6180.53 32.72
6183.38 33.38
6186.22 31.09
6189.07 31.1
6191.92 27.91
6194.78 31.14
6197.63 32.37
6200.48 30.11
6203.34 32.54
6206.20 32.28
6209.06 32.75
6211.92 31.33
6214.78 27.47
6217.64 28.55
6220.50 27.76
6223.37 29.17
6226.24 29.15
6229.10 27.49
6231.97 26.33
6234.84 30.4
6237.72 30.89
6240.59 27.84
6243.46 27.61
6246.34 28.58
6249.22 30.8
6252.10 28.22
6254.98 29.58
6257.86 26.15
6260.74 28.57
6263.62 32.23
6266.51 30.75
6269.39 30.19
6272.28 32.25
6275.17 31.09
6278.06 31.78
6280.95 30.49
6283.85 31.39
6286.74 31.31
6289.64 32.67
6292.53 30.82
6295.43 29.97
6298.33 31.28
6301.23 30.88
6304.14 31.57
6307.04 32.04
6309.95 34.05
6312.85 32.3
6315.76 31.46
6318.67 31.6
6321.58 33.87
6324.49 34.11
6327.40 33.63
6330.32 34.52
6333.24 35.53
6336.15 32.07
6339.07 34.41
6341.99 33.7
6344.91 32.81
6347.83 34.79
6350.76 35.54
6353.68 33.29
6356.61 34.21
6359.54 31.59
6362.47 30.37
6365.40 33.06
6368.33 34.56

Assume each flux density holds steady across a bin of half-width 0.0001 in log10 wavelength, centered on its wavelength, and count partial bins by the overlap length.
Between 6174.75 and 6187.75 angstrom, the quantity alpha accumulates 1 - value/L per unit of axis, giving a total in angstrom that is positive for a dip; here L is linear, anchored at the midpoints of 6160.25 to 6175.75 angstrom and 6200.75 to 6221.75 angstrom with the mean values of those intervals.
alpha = -2.1 angstrom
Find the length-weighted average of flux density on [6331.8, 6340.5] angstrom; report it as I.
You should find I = 34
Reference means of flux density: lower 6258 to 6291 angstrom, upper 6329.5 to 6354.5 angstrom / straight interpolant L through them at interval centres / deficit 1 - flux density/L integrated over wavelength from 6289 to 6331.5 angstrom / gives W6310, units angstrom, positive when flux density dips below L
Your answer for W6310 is 0.4 angstrom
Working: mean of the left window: 31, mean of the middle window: 32.3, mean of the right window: 34.1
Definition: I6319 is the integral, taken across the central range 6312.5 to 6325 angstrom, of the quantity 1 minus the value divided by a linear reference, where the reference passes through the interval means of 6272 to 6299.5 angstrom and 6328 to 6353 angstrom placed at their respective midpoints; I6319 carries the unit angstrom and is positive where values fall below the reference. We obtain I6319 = 0.15 angstrom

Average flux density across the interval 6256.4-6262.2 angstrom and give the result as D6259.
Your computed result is 27.4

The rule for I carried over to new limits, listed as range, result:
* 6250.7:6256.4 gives 28.9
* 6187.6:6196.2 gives 30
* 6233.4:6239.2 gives 30.6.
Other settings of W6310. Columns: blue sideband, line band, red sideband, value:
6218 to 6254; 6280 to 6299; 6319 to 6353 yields 0.23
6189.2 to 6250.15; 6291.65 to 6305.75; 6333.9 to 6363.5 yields 0.45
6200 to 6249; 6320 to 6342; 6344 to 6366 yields -0.99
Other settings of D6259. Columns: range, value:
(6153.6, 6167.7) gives 27.9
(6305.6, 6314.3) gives 32.8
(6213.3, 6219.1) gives 28.1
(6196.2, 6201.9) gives 31.3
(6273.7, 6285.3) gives 31.2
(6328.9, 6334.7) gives 35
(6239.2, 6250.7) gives 28.7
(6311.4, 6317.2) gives 31.9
